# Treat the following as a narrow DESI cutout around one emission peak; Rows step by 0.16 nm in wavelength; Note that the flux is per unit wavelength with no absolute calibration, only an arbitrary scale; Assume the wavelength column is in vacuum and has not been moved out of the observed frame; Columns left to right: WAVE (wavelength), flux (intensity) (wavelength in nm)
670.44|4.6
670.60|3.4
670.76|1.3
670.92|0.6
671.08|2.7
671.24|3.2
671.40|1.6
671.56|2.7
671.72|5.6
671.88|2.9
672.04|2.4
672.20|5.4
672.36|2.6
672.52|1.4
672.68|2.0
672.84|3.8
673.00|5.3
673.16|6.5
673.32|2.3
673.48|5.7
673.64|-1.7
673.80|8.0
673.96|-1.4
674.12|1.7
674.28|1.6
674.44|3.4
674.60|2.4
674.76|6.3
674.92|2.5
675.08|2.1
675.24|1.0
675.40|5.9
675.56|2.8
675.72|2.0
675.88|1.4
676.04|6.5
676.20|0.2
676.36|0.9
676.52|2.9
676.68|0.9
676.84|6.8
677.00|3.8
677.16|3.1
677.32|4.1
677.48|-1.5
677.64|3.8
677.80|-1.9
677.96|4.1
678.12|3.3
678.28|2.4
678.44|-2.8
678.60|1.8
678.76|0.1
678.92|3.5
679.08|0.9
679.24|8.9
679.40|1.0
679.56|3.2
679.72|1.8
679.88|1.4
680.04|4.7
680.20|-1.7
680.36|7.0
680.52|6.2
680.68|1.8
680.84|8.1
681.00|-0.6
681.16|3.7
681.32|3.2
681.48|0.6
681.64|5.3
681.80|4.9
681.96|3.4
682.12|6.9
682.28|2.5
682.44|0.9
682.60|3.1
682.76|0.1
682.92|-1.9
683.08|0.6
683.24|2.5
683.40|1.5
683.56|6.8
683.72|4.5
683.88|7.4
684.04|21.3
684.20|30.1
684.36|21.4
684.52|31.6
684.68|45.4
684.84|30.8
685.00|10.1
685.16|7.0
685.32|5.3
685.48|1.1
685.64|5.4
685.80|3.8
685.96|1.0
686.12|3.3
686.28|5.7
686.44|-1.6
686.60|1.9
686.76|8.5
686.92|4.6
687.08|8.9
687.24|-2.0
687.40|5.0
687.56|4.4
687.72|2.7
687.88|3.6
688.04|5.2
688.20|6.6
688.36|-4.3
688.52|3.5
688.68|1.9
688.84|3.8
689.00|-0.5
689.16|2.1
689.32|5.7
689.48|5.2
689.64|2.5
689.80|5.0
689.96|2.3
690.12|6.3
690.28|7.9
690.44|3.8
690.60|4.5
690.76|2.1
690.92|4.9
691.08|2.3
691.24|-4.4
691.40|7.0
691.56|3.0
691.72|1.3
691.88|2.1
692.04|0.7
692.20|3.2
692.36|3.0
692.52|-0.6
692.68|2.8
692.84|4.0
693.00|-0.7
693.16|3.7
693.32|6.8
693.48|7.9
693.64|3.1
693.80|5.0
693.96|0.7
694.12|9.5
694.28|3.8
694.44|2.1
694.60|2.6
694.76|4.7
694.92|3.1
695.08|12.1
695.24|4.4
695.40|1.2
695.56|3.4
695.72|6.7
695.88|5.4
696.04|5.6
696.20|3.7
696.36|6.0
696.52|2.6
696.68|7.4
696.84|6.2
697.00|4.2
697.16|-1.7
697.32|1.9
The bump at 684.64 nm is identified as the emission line [O II]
